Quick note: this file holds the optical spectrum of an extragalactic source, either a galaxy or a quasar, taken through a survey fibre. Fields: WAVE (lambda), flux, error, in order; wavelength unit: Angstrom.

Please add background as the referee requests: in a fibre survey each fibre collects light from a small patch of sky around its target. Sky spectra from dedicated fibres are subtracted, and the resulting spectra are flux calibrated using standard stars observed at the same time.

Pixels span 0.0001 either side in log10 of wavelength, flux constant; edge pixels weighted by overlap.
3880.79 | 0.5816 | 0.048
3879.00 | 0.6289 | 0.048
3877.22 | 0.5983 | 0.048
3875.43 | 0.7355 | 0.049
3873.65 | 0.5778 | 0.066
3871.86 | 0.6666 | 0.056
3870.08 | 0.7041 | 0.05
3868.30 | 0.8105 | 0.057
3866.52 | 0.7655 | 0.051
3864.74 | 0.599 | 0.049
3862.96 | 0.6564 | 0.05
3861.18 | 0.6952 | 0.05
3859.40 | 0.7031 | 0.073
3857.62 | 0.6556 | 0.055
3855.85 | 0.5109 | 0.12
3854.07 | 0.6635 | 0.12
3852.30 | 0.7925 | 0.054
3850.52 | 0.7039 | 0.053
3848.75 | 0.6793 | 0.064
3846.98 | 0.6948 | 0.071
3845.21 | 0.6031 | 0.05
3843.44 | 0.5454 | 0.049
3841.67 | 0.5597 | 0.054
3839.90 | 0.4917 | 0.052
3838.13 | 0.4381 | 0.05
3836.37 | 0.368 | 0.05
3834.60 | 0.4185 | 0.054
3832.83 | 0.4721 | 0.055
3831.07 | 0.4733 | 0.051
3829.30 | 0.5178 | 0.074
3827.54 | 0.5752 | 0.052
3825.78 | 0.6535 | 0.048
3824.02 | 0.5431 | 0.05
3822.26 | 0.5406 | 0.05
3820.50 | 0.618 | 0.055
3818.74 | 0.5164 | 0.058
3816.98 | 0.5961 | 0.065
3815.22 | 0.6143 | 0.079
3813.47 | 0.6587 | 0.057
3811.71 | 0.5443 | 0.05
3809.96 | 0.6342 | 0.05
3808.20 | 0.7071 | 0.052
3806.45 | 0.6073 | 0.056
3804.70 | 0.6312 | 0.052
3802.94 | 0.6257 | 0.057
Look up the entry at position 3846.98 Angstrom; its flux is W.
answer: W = 0.6948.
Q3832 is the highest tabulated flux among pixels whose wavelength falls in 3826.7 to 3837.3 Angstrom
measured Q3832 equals 0.5752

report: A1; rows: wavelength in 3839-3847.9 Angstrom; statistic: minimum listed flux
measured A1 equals 0.4917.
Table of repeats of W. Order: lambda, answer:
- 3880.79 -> 0.5816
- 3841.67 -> 0.5597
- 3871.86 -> 0.6666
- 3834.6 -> 0.4185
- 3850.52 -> 0.7039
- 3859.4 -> 0.7031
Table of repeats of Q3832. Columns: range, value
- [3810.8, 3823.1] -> 0.6587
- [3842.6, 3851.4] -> 0.7039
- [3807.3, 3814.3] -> 0.7071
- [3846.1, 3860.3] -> 0.7925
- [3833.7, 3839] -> 0.4381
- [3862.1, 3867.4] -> 0.7655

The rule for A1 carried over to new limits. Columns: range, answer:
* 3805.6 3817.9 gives 0.5443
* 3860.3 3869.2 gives 0.599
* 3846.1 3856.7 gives 0.5109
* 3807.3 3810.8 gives 0.6342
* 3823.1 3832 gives 0.4733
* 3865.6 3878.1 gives 0.5778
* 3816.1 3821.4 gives 0.5164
